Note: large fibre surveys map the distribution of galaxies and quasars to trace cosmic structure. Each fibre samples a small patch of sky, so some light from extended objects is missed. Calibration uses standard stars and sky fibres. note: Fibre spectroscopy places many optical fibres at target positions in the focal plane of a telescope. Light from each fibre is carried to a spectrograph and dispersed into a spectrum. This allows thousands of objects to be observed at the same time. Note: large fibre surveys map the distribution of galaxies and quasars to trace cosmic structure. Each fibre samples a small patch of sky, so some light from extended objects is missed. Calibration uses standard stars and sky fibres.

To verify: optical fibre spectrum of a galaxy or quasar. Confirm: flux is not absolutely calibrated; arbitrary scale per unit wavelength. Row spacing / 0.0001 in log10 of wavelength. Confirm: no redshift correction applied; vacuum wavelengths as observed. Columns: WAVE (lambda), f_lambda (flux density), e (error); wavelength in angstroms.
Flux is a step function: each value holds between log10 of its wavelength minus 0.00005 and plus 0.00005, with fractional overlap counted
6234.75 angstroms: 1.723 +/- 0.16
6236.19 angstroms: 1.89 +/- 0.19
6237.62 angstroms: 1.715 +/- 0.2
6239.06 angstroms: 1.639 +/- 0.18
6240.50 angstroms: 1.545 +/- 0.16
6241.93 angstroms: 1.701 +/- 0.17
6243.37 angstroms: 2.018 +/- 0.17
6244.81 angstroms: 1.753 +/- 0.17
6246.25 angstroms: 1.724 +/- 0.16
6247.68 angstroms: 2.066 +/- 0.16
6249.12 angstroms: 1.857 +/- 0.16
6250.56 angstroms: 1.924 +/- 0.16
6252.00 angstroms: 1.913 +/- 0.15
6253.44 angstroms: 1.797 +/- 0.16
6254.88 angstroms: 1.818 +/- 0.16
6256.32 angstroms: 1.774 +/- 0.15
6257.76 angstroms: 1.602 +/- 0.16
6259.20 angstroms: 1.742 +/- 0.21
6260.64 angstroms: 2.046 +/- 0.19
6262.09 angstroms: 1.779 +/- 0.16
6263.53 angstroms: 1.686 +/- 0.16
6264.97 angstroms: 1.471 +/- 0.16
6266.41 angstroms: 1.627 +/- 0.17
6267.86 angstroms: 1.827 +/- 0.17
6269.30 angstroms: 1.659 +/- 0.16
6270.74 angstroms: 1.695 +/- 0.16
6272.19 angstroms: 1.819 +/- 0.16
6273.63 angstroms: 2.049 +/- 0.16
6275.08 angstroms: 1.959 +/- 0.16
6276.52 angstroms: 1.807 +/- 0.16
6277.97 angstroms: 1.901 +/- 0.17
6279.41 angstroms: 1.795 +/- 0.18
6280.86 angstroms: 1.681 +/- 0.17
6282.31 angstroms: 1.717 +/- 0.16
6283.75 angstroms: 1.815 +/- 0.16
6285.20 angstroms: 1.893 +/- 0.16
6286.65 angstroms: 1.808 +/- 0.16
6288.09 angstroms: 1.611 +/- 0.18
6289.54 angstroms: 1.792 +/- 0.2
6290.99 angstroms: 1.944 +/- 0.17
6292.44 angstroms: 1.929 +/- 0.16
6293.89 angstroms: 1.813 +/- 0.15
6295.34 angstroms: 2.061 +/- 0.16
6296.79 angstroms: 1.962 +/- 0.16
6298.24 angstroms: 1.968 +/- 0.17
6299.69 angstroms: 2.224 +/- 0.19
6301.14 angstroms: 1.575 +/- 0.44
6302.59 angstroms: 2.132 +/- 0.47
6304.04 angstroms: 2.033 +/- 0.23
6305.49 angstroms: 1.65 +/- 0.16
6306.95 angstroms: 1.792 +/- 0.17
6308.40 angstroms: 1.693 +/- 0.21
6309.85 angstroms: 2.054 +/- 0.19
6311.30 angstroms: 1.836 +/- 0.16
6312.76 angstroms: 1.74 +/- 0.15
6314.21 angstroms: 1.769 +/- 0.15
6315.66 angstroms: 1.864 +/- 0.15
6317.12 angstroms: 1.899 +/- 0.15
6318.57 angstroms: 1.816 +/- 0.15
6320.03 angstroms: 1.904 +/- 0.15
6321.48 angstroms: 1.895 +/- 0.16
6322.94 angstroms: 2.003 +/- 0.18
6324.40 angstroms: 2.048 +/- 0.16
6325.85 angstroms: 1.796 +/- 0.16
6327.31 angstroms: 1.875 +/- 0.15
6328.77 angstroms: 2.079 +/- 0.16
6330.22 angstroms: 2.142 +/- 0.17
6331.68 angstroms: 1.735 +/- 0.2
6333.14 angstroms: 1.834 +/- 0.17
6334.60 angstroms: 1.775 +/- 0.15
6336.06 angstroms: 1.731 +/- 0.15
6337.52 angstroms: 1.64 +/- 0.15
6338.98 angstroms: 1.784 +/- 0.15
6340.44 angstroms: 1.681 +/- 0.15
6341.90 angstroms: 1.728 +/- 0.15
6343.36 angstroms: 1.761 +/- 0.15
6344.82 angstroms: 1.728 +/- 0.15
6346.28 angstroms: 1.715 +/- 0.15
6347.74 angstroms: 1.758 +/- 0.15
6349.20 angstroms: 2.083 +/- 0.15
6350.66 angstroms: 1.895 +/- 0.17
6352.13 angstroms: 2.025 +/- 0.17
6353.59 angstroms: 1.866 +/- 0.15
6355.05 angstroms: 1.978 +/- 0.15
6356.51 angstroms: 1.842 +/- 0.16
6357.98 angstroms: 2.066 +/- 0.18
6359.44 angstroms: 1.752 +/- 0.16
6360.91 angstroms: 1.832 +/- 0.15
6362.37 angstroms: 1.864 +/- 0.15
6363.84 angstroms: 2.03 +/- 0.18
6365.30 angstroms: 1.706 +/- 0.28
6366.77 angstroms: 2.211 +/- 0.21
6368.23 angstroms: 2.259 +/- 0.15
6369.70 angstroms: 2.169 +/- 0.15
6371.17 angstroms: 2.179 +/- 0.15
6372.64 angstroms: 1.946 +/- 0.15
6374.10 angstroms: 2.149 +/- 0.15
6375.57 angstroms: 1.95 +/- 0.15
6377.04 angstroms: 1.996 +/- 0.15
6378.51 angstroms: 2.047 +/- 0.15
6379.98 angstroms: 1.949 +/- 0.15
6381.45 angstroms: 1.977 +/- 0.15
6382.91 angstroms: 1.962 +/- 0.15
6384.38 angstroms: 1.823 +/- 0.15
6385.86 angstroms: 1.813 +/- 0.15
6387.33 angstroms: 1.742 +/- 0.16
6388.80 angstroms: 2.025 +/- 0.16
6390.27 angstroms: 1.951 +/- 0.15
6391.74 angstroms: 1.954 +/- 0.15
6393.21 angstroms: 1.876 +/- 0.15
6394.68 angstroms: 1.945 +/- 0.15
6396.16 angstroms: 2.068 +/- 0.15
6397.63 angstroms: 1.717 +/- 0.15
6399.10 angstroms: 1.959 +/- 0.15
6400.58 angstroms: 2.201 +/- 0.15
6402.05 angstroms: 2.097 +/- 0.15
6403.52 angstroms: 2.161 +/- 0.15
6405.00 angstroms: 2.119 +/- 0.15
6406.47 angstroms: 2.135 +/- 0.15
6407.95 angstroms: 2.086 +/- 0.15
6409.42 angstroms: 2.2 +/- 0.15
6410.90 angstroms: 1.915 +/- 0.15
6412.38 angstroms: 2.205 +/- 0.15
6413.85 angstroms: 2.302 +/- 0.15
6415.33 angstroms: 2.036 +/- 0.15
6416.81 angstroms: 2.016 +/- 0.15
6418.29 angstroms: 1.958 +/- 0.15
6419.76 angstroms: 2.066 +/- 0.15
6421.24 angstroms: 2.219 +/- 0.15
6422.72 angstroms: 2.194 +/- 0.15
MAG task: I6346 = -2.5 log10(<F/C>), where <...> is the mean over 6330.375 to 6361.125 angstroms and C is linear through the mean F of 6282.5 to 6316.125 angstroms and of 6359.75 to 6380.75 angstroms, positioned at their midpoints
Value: 0.08 mag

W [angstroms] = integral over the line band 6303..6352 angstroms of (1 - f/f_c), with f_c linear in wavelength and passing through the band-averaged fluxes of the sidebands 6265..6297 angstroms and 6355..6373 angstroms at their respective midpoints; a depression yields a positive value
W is 1.7 angstroms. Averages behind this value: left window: 1.82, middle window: 1.84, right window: 1.99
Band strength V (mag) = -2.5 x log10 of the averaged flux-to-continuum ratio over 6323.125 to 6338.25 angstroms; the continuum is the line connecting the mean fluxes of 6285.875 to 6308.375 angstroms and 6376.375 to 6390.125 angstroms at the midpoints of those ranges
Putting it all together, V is 0.02 mag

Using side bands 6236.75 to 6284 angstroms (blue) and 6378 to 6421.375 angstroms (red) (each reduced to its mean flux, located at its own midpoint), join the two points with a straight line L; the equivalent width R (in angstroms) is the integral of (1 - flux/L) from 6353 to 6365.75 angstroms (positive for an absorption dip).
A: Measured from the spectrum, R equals 0.41 angstroms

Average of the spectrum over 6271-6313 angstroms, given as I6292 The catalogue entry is 1.86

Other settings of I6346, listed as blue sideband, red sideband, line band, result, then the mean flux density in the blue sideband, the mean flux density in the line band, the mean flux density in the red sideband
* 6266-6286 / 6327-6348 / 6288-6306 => -0.06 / 1.81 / 1.91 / 1.8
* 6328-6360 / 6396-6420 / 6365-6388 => -0.02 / 1.85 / 2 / 2.07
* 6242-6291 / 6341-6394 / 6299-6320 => 0.00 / 1.8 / 1.86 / 1.93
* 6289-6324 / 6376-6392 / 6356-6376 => -0.04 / 1.89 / 2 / 1.93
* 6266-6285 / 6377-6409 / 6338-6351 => 0.07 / 1.8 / 1.79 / 1.98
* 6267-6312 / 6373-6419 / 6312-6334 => 0.01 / 1.85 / 1.89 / 2.01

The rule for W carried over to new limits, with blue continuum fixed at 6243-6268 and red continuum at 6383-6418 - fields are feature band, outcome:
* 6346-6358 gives 0.17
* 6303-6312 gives 0.10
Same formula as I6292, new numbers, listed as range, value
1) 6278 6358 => 1.86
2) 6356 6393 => 1.97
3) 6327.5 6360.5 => 1.85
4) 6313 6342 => 1.85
